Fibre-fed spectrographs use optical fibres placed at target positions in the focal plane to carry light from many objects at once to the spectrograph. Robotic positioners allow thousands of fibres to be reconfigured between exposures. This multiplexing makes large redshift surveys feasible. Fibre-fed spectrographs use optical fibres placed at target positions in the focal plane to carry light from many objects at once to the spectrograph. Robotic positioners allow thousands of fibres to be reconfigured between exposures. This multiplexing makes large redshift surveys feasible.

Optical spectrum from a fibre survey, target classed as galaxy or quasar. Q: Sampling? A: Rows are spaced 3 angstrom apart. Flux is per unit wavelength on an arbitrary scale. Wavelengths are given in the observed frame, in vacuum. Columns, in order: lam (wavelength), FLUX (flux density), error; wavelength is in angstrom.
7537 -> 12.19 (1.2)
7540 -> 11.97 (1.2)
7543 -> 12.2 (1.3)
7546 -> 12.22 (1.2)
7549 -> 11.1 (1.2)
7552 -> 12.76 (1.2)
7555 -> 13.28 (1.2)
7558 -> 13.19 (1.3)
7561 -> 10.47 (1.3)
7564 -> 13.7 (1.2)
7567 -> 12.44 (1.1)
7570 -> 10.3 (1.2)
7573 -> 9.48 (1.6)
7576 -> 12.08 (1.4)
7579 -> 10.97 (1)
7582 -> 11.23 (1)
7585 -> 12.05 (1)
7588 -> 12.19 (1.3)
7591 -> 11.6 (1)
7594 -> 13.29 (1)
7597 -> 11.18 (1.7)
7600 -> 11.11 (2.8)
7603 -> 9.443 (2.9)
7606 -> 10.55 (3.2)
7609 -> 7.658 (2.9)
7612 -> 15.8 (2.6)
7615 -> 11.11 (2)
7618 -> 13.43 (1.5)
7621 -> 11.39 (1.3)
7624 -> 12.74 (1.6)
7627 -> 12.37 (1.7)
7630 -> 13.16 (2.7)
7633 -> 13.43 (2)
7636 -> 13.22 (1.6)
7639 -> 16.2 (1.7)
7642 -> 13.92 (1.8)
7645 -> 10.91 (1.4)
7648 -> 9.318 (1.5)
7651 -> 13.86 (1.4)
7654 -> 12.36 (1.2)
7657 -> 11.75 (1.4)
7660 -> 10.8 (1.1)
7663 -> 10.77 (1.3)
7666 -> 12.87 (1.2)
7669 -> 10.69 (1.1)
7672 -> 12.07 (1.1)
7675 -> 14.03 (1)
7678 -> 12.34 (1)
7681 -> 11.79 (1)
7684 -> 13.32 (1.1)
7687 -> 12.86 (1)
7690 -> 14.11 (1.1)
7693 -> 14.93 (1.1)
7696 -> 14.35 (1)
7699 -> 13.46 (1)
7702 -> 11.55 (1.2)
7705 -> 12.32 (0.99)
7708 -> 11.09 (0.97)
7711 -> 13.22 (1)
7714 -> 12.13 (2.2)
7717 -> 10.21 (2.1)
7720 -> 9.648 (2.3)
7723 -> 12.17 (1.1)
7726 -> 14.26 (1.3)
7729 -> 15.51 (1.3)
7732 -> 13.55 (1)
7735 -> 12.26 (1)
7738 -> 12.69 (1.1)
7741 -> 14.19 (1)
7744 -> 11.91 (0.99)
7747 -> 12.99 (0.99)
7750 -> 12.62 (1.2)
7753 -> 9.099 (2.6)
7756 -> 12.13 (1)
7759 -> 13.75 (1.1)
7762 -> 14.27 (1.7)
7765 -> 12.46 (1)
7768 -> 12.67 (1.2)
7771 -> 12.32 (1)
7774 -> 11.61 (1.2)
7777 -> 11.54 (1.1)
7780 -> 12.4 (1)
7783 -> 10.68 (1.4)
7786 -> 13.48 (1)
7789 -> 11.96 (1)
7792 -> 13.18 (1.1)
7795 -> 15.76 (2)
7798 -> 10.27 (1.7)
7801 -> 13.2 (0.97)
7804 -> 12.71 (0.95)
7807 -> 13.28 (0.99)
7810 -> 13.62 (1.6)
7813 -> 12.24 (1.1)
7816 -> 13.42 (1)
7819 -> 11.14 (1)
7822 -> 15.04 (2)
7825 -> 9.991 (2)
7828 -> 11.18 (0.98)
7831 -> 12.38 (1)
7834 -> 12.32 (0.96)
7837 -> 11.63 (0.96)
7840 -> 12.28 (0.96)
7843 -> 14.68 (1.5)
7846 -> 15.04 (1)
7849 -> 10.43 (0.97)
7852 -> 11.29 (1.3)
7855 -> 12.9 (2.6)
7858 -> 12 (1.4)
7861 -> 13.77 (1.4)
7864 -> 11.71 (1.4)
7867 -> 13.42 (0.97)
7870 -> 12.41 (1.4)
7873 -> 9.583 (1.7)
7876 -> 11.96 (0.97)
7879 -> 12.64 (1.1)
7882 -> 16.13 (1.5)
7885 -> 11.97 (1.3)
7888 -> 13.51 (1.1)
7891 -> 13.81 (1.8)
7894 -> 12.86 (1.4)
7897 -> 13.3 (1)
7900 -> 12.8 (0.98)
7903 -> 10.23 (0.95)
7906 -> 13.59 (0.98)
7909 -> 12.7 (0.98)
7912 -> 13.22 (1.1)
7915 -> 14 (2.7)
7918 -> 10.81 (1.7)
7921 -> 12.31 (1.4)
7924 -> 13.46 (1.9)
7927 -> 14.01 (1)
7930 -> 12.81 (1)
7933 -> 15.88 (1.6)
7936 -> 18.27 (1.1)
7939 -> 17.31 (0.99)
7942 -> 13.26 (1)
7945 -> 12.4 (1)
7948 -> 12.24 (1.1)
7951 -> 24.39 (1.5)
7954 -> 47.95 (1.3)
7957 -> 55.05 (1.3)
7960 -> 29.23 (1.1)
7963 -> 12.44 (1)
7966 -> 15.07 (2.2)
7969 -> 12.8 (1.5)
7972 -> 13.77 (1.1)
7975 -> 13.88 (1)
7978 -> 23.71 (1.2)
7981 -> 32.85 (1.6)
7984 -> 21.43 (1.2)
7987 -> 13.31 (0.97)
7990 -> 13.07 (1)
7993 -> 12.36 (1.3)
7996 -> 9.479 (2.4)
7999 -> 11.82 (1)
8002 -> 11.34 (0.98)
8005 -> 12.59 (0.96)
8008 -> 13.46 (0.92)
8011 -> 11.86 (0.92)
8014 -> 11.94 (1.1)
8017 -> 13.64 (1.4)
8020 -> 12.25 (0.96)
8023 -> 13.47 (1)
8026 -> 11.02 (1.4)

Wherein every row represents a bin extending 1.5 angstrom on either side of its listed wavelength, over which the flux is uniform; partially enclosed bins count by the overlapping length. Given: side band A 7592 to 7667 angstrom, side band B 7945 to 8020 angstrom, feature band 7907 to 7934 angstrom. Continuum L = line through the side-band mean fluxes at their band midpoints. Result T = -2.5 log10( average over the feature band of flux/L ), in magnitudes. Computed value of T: 0.297 mag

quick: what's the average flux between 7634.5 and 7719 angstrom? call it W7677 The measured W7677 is 12.5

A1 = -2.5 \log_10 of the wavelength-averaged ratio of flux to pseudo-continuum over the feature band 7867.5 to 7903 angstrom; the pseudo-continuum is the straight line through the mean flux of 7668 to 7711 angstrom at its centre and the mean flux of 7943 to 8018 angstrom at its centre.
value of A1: 0.291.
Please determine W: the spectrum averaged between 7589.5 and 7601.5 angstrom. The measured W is 11.8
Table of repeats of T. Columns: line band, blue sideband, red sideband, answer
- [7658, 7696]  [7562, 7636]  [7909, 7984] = 0.071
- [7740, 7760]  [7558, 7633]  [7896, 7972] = 0.169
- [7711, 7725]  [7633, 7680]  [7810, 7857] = 0.092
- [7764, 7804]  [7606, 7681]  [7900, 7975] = 0.192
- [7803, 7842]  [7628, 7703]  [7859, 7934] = 0.035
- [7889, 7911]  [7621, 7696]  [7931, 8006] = 0.349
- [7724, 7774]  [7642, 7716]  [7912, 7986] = 0.105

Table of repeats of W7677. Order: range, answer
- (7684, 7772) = 12.7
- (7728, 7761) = 12.8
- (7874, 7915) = 13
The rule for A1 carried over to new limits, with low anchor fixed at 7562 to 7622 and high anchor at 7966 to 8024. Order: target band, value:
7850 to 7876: 0.13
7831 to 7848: 0.04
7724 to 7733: -0.14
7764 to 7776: 0.06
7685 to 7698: -0.14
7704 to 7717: 0.05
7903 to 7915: 0.09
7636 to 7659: -0.06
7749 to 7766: 0.04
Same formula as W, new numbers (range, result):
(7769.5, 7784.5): 11.7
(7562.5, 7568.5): 13.1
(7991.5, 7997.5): 10.9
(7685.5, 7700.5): 13.9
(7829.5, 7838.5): 12.1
